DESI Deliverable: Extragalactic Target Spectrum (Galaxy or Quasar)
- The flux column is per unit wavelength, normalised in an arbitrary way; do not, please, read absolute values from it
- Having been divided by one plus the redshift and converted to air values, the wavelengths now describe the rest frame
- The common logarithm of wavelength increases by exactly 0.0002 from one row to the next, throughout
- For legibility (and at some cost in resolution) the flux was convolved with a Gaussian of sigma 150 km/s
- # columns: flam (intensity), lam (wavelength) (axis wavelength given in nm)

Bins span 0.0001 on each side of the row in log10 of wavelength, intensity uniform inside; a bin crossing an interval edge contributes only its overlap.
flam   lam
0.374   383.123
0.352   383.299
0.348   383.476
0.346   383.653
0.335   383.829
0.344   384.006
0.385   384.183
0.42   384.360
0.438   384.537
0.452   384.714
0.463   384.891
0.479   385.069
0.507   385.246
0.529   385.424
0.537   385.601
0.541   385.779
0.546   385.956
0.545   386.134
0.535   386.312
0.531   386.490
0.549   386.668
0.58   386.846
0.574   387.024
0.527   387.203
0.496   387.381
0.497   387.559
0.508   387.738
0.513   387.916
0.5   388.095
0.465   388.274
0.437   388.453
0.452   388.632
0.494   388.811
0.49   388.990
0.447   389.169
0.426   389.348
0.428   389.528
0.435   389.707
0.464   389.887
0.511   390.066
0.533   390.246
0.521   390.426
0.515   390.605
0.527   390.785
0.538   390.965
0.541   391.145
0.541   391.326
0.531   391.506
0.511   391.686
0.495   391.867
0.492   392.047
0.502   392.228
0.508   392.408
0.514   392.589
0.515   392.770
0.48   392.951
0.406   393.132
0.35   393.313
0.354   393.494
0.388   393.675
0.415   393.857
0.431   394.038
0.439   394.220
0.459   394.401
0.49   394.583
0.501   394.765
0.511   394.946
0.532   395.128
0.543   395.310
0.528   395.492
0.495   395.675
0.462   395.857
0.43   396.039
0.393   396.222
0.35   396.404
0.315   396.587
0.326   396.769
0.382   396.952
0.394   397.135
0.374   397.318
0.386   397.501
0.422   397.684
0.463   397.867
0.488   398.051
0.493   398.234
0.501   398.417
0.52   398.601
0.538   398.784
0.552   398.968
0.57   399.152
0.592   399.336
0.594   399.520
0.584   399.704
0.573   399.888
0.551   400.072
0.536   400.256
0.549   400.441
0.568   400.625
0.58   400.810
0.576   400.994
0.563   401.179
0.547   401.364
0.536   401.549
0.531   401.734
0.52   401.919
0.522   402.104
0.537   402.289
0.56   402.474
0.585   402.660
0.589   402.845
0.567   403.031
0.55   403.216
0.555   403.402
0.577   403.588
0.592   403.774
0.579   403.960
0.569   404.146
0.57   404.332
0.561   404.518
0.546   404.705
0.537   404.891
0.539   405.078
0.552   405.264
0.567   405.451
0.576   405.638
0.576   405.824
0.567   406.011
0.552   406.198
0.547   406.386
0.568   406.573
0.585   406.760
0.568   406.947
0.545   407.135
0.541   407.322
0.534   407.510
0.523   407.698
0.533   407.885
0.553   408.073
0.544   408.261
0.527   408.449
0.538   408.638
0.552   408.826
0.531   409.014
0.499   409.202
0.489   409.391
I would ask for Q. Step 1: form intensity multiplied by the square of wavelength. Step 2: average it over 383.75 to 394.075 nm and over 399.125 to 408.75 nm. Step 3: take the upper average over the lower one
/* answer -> 1.25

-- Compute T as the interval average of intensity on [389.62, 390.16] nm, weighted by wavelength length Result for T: 0.47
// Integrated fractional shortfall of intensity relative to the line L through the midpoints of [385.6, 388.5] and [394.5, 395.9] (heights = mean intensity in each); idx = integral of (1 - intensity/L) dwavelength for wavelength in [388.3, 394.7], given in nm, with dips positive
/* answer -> 0.52 nm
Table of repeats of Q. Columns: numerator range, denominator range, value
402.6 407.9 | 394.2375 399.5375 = 1.25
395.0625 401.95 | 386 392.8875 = 1.03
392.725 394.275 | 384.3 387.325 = 0.84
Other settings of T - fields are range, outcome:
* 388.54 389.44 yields 0.462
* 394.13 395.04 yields 0.481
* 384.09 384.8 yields 0.423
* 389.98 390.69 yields 0.52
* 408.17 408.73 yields 0.536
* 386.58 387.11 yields 0.568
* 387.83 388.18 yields 0.506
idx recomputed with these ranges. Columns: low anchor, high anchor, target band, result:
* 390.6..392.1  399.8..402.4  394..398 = 0.72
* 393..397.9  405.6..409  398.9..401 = -0.42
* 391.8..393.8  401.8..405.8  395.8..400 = 0.32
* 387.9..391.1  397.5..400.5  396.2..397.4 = 0.37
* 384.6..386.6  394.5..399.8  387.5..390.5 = 0.15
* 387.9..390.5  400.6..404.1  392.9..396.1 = 0.33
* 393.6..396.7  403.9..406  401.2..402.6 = -0.03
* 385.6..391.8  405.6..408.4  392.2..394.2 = 0.30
